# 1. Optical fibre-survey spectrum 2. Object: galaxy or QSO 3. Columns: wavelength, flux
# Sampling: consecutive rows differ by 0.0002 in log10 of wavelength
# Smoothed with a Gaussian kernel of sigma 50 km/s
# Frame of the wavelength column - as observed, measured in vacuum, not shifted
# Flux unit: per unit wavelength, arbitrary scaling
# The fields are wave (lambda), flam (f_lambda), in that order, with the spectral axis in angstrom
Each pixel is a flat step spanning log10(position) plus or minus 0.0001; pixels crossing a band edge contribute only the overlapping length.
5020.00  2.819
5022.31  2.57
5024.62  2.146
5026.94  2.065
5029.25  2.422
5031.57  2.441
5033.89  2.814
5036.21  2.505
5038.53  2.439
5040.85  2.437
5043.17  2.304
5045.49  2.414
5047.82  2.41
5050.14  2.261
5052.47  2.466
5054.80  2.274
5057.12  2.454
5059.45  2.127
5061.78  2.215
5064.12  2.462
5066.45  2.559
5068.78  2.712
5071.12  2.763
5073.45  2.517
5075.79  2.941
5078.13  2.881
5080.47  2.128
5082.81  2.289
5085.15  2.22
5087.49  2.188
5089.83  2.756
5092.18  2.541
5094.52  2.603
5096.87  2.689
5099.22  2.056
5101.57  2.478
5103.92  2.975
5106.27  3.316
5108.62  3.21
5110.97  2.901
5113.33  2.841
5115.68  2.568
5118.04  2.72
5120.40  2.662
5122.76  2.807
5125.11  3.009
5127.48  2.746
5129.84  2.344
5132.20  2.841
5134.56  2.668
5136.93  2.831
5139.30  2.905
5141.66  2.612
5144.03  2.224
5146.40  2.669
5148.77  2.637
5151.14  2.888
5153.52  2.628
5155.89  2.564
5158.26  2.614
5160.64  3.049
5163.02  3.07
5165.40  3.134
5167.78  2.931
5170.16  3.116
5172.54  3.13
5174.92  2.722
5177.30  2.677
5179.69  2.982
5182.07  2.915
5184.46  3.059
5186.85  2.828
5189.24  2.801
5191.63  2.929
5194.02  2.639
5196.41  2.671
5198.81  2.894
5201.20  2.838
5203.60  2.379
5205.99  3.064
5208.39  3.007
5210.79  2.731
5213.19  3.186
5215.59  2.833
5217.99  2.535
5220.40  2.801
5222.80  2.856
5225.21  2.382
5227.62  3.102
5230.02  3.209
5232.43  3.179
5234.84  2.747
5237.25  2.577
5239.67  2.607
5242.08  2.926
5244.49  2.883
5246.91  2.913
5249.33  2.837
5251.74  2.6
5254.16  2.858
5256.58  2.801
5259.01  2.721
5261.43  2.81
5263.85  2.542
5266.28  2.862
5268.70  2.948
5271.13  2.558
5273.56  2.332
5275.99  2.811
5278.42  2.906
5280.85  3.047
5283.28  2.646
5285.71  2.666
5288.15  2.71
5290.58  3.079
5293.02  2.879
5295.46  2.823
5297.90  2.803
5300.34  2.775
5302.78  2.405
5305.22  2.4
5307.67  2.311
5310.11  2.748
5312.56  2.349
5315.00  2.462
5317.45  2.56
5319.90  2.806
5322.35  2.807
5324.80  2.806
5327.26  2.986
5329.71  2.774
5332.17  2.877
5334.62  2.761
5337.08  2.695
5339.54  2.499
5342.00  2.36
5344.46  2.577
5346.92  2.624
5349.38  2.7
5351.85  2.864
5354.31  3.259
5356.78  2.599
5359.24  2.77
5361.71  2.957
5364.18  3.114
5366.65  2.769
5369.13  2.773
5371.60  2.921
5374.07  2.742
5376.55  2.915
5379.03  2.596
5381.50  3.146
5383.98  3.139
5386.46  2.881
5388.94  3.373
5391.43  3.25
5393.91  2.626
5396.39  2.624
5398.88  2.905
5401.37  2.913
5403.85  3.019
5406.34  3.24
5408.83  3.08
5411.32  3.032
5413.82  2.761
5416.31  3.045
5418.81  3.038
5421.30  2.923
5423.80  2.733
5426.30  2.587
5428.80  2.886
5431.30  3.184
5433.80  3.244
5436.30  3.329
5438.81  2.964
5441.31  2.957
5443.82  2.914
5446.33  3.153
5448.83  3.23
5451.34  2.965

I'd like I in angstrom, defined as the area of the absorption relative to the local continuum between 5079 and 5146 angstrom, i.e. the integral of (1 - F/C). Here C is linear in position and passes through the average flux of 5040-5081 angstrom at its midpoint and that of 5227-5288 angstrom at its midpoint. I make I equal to -2.4 angstrom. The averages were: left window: 2.47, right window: 2.8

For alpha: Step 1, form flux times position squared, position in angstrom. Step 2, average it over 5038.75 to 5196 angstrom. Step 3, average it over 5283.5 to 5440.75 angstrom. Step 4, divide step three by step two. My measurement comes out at 1.16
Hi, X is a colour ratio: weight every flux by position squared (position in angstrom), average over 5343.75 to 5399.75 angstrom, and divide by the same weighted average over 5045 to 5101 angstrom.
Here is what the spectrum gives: 1.31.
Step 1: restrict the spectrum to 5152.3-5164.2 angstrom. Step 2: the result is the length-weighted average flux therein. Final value 2.78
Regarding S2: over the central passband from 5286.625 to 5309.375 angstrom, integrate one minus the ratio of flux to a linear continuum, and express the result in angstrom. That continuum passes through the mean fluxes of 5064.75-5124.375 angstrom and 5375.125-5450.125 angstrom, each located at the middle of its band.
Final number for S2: 1.4 angstrom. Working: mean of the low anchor 2.65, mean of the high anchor 2.99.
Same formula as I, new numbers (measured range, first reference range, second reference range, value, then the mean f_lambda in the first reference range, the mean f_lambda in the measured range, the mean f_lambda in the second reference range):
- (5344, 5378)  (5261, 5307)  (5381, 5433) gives 0.6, 2.73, 2.83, 2.97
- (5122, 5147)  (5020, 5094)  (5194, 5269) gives -0.8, 2.45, 2.7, 2.81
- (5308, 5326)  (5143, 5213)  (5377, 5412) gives 1.8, 2.83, 2.63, 2.99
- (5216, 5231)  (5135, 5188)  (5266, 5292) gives -0.1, 2.82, 2.81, 2.78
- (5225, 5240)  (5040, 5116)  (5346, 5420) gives -0.7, 2.55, 2.87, 2.92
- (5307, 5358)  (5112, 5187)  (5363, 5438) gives 3.9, 2.79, 2.69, 2.96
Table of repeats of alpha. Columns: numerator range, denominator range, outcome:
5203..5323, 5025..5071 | 1.24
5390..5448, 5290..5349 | 1.16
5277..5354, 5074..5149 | 1.10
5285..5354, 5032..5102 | 1.20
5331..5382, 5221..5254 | 1.03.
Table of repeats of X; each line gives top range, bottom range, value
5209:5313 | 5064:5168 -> 1.08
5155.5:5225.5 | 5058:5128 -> 1.13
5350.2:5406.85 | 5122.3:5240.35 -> 1.12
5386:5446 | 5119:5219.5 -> 1.17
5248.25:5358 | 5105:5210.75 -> 1.02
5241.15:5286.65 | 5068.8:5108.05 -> 1.14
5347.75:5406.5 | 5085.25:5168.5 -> 1.18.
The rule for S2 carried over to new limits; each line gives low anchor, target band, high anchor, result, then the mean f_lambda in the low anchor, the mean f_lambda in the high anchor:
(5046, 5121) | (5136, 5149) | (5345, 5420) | 0.0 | 2.57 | 2.92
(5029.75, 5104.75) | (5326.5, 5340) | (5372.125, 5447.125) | 0.4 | 2.48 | 2.97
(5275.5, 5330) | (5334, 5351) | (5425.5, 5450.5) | 1.3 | 2.72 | 3.05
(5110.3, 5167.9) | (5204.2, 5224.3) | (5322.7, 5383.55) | -0.6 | 2.75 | 2.8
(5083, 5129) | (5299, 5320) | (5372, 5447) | 2.6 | 2.69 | 2.97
